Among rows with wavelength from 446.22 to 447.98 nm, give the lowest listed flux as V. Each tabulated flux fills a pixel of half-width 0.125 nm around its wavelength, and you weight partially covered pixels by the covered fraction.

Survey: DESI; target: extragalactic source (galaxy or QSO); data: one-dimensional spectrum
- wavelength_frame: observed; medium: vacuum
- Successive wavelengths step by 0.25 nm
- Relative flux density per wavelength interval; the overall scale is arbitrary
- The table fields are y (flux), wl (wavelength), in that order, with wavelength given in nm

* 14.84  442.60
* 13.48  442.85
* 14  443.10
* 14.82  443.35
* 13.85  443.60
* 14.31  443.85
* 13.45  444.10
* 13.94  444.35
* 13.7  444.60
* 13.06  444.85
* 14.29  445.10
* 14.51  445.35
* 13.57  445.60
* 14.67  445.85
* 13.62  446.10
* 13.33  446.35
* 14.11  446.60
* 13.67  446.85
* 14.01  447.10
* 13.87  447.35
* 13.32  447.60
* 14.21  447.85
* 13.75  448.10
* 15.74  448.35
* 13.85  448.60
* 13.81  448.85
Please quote 13.32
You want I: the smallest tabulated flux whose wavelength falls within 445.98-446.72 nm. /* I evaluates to 13.33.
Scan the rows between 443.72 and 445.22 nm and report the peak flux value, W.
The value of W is 14.31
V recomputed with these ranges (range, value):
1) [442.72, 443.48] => 13.48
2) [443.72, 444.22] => 13.45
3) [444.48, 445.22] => 13.06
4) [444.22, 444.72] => 13.7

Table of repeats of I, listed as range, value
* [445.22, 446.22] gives 13.57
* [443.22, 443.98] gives 13.85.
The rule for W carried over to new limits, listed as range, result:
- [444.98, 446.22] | 14.67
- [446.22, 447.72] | 14.11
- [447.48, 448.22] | 14.21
